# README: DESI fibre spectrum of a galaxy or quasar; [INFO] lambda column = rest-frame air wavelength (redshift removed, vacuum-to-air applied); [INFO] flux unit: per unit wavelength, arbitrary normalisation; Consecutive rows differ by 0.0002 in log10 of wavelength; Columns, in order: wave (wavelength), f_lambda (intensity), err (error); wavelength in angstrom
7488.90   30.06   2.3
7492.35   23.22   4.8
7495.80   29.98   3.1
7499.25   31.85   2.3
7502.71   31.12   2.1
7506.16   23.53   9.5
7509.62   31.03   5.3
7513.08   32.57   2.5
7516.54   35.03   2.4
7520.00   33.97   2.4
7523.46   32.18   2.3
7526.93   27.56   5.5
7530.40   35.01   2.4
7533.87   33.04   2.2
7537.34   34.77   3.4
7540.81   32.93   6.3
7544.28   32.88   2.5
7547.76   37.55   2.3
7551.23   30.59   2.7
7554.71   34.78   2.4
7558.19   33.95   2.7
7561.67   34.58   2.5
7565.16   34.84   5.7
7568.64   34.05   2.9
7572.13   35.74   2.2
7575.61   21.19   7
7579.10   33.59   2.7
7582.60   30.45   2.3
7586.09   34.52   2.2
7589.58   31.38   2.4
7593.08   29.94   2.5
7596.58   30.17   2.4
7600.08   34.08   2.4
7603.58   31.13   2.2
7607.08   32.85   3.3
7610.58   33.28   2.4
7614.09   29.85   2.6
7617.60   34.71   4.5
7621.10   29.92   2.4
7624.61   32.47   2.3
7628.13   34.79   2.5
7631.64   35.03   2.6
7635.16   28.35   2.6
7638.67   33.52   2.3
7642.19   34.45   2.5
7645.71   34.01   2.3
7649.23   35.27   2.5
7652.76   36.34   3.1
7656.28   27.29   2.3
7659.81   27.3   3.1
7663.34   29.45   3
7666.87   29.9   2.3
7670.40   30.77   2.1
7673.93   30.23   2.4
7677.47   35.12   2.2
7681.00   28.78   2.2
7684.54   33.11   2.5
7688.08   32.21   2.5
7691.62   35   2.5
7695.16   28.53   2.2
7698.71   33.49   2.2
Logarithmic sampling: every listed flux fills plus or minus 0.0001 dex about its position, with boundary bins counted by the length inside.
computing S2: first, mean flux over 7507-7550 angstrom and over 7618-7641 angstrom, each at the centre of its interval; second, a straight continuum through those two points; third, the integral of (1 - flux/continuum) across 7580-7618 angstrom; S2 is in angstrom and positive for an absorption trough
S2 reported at 0.8 angstrom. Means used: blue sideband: 33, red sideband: 32.5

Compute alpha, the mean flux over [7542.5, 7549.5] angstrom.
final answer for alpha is 35.2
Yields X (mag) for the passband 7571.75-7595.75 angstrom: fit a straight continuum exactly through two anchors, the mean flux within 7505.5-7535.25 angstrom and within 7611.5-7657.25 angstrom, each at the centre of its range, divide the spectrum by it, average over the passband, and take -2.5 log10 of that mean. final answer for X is 0.06 mag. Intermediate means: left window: 31.8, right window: 32.9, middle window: 30.7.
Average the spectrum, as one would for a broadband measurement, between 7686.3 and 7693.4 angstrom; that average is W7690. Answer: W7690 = 33.6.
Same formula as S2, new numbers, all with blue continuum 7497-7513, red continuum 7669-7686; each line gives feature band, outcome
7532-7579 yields -4.49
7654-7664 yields 0.99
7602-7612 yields -0.51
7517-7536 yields -1.66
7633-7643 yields -0.27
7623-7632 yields -0.85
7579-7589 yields -0.65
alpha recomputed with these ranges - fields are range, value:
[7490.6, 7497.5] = 26.6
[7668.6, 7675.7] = 30.5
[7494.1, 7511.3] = 29.5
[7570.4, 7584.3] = 30.2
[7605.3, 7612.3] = 33.1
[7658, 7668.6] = 28.9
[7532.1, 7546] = 33.4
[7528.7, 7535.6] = 34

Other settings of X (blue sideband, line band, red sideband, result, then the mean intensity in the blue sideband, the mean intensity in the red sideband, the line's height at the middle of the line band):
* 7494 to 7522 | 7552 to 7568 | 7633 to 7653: -0.07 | 31.1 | 33.5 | 32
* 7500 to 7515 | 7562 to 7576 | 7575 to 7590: -0.07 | 29.8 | 30.8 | 30.6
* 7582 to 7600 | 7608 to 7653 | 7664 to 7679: -0.06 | 31.6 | 31.3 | 31.5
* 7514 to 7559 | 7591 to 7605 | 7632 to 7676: 0.04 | 33.4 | 31.5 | 32.4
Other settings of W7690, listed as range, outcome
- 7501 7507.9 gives 27.3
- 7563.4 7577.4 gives 31.5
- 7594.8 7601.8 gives 32.1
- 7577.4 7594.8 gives 32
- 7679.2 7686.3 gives 31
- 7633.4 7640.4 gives 30.9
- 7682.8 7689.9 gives 32.7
